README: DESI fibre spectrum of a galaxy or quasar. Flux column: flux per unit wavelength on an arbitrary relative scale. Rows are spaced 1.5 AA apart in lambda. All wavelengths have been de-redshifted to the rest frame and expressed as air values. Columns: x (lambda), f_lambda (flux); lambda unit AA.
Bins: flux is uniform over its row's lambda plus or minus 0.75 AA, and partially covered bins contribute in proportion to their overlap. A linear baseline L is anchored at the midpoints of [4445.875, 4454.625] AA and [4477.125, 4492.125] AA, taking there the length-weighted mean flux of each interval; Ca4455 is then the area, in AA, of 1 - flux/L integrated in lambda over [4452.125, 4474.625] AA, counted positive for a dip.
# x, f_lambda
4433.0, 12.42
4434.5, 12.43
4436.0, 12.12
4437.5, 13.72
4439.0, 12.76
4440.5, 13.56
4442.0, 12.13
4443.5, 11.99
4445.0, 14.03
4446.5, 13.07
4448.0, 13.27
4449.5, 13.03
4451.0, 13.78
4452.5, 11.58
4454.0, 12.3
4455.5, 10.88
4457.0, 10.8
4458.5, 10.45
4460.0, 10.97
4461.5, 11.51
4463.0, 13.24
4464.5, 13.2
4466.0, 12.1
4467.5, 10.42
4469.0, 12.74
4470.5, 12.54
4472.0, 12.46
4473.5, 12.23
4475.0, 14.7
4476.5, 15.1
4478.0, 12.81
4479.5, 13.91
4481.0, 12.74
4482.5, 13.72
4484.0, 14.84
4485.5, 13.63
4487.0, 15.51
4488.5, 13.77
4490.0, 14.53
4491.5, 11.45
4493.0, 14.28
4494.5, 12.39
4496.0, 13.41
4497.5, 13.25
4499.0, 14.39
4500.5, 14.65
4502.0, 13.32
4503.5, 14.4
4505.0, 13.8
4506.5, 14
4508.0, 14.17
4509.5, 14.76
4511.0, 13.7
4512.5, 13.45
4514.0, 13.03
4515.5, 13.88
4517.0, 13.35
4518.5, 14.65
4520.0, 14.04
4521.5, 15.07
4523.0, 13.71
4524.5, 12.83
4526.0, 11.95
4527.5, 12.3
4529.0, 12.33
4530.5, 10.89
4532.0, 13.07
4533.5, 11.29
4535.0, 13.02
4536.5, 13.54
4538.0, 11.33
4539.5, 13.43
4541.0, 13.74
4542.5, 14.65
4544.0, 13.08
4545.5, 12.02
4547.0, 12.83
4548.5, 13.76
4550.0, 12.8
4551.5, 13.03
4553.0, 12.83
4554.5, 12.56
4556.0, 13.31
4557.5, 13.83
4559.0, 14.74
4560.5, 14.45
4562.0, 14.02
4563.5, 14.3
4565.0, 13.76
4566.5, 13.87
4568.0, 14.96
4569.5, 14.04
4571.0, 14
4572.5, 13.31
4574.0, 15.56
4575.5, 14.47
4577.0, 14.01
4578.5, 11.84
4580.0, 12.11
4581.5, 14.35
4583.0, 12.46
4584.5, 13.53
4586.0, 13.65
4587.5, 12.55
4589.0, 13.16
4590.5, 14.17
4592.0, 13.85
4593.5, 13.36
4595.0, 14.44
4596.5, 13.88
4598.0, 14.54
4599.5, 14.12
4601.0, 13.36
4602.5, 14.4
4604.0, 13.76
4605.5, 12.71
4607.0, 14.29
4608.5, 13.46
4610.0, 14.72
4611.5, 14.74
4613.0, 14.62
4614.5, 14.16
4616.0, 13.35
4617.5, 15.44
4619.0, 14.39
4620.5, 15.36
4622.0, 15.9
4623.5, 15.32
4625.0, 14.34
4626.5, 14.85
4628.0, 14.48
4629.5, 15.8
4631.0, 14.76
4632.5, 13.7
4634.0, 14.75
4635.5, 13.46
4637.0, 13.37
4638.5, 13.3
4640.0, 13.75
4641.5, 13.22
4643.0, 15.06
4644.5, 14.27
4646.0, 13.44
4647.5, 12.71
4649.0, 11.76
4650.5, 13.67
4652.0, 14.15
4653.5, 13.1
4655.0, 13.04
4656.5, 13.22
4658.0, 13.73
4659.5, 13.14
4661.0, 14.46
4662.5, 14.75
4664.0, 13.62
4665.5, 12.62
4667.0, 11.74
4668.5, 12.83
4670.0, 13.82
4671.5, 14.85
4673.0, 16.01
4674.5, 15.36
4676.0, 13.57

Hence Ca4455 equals 2.22 AA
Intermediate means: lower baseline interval 12.8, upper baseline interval 13.7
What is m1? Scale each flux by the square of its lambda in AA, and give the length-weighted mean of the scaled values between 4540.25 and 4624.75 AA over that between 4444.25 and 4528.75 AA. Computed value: 1.09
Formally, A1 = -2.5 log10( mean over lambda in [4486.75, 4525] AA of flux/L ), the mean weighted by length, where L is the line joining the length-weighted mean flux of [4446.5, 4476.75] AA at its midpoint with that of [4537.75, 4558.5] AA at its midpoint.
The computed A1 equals -0.09 mag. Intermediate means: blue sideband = 12.3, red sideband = 13.1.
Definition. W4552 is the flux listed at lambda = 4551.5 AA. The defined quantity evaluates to 13.03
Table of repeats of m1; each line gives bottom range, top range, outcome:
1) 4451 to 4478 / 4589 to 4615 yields 1.21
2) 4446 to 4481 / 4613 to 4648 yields 1.24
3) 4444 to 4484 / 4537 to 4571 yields 1.11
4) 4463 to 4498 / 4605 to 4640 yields 1.15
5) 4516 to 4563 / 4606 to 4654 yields 1.12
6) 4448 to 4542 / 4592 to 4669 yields 1.13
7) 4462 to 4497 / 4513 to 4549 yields 1.01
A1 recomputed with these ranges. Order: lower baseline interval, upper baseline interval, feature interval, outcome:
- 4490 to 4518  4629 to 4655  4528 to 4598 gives 0.02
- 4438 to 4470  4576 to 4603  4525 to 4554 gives 0.03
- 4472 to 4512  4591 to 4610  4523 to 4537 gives 0.12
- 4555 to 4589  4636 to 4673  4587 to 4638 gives -0.05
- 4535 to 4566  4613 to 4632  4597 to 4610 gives 0.04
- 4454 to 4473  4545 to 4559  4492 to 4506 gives -0.12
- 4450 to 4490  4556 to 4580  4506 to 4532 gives 0.00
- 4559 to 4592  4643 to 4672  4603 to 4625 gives -0.06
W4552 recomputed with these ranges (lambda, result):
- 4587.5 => 12.55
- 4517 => 13.35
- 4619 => 14.39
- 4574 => 15.56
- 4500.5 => 14.65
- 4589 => 13.16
